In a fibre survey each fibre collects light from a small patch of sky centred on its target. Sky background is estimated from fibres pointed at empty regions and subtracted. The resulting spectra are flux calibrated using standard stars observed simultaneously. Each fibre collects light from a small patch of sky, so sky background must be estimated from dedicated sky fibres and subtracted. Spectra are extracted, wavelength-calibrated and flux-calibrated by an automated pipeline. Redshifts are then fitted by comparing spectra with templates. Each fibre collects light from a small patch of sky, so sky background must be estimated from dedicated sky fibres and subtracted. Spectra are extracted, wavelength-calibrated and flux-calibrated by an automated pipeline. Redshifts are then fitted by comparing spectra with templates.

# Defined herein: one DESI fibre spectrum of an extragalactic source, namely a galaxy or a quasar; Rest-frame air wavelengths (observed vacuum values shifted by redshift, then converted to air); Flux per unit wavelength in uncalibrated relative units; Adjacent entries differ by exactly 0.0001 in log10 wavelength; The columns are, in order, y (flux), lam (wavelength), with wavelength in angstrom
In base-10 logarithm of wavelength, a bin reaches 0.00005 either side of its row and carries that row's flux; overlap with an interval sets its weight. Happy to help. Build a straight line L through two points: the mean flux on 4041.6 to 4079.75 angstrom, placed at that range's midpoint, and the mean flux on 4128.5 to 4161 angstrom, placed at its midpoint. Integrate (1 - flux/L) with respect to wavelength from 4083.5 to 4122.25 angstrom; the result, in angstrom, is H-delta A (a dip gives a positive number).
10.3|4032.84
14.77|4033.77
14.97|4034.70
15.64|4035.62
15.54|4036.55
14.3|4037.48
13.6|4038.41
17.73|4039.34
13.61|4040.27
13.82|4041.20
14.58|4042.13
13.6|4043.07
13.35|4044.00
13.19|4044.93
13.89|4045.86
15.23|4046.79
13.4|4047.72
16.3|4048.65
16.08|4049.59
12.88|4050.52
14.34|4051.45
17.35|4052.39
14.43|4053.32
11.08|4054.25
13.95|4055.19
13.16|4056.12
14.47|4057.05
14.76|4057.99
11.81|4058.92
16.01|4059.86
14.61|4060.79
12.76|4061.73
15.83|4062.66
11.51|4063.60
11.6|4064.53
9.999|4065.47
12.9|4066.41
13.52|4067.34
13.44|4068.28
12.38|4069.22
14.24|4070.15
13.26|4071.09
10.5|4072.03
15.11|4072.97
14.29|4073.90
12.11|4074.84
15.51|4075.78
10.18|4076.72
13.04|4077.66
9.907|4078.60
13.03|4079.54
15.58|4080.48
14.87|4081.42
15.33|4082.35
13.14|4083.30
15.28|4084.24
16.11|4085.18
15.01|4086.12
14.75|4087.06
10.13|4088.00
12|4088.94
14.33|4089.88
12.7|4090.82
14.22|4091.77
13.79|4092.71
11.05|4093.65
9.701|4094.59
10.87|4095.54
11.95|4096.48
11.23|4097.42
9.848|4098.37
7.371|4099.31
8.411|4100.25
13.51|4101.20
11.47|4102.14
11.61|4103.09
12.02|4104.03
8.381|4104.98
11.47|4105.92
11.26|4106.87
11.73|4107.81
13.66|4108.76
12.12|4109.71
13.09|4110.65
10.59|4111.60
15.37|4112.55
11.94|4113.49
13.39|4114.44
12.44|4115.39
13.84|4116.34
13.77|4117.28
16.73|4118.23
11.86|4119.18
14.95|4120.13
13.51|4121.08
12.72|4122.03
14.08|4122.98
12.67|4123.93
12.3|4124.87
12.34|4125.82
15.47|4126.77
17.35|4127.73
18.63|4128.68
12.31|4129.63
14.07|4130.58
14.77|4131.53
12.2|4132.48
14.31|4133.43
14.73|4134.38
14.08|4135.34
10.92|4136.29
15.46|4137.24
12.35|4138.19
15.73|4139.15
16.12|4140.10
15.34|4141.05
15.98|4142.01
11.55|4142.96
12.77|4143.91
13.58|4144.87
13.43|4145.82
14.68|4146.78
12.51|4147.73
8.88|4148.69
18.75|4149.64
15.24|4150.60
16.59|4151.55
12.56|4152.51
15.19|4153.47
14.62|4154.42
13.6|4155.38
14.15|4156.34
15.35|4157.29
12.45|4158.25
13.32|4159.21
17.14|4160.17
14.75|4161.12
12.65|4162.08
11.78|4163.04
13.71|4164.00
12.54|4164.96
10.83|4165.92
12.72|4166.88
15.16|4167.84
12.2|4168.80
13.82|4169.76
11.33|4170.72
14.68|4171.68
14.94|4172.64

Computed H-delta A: 3.9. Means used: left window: 13.5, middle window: 12.4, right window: 14.2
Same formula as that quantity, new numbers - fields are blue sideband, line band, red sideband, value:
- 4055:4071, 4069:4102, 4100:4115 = -0.1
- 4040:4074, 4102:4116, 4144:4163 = 1.9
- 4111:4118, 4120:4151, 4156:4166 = -1.5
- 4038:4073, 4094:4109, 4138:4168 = 3.2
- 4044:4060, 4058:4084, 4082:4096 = 0.8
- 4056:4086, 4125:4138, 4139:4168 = -0.4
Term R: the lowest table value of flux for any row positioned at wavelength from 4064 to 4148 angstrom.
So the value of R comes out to 7.371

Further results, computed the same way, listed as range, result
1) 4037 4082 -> 9.907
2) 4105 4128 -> 10.59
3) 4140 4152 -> 8.88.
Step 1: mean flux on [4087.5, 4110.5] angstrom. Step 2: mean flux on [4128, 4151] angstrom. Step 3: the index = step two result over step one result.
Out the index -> 1.23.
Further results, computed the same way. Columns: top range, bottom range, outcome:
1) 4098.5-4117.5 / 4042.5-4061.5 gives 0.83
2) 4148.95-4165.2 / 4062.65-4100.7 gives 1.13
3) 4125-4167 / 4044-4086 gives 1.02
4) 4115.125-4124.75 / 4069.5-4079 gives 1.06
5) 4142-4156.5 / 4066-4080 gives 1.08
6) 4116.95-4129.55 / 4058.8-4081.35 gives 1.09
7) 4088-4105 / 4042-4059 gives 0.81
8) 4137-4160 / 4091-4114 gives 1.23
